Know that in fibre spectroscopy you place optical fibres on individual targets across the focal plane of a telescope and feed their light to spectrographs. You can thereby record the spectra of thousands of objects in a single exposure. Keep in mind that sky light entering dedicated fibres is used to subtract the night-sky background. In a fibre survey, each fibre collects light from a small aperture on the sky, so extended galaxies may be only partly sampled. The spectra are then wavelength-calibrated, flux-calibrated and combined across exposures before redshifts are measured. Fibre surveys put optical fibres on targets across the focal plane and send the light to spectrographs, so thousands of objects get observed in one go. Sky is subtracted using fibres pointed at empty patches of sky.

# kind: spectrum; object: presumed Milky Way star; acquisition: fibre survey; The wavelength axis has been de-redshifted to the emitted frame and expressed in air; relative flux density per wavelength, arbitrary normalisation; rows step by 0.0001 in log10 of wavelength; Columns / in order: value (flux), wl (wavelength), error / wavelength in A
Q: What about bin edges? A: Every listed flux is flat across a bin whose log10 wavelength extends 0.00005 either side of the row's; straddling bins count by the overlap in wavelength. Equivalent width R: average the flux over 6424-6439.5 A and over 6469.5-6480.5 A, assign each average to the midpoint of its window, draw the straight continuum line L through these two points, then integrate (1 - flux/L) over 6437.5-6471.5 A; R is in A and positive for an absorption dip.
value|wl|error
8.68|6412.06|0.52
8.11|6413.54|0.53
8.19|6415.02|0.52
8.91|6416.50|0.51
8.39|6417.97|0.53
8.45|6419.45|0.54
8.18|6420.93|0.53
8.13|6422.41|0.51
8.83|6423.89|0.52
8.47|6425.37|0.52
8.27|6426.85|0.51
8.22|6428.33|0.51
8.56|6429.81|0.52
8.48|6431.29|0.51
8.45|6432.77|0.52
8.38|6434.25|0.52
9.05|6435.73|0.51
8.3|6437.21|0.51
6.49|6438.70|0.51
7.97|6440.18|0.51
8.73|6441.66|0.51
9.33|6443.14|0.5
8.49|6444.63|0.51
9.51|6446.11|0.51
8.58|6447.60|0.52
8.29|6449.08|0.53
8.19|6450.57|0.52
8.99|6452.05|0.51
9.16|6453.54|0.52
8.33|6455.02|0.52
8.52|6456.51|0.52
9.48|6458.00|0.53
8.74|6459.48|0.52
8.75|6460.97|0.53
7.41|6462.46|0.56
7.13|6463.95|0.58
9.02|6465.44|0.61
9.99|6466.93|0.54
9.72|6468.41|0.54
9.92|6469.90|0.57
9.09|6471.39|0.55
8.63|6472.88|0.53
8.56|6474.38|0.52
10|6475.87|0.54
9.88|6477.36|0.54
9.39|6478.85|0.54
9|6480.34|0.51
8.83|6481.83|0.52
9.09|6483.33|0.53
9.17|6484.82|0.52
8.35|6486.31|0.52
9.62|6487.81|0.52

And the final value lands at 0.57 A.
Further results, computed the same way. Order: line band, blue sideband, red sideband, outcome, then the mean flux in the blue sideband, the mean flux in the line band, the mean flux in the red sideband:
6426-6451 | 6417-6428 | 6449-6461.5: 0.4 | 8.39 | 8.43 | 8.74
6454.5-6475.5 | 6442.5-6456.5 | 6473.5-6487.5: 0.3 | 8.74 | 8.83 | 9.15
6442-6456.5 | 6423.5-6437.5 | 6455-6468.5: -0.2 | 8.5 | 8.75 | 8.68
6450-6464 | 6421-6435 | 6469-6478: 0.7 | 8.41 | 8.54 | 9.34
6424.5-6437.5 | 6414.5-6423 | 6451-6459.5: 0.1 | 8.38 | 8.48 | 8.86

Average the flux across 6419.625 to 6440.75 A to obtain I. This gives 8.28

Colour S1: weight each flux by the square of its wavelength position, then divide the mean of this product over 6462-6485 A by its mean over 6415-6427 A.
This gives 1.1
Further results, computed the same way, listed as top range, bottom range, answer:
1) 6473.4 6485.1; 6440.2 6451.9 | 1.07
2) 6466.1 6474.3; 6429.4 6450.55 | 1.12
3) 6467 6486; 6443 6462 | 1.07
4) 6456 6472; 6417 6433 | 1.07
